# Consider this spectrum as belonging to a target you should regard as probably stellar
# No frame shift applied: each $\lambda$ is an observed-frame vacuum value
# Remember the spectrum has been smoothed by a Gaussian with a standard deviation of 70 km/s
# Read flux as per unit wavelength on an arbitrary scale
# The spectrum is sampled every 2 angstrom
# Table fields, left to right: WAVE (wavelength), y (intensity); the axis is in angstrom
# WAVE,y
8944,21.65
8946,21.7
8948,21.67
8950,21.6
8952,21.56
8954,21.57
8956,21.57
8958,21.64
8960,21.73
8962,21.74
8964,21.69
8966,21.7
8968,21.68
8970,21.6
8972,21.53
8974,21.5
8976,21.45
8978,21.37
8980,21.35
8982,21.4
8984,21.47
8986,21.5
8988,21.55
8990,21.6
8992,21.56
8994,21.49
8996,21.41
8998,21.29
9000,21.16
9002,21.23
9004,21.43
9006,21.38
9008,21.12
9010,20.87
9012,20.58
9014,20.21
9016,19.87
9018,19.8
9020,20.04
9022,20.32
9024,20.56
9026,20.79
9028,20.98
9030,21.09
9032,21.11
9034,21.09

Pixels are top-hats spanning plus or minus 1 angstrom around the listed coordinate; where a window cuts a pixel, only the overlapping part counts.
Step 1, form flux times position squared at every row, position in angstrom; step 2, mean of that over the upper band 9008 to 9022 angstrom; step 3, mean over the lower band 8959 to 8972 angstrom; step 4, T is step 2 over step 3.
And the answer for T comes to 0.95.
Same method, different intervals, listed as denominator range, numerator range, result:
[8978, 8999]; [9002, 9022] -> 0.97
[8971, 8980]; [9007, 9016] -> 0.97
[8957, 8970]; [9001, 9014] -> 0.98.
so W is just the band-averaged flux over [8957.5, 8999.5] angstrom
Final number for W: 21.5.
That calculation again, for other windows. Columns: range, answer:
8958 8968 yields 21.7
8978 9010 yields 21.4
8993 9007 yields 21.3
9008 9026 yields 20.4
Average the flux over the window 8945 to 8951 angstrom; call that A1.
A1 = 21.7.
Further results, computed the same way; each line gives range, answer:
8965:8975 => 21.6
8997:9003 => 21.2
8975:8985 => 21.4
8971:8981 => 21.4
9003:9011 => 21.2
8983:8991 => 21.5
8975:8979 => 21.4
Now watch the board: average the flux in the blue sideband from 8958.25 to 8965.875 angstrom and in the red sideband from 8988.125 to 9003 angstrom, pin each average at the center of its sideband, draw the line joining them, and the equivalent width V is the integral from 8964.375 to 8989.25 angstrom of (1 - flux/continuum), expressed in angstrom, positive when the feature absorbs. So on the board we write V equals 0.07 angstrom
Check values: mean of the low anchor 21.7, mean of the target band 21.5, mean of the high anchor 21.4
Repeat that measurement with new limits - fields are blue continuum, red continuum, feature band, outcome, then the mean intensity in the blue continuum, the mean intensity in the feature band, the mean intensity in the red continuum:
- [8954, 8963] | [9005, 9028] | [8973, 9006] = -0.58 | 21.7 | 21.4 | 20.5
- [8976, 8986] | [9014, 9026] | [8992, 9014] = -0.48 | 21.4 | 21.2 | 20.2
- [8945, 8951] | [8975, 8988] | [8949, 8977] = -0.07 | 21.7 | 21.6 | 21.4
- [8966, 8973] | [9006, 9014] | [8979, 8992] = -0.11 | 21.6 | 21.5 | 20.8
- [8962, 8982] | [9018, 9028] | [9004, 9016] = -0.05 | 21.5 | 20.8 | 20.4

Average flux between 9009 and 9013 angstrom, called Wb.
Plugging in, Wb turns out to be 20.7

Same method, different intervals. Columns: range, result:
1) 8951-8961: 21.6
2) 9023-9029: 20.8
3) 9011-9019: 20.1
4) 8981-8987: 21.5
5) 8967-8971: 21.6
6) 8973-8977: 21.5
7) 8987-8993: 21.6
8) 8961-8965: 21.7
